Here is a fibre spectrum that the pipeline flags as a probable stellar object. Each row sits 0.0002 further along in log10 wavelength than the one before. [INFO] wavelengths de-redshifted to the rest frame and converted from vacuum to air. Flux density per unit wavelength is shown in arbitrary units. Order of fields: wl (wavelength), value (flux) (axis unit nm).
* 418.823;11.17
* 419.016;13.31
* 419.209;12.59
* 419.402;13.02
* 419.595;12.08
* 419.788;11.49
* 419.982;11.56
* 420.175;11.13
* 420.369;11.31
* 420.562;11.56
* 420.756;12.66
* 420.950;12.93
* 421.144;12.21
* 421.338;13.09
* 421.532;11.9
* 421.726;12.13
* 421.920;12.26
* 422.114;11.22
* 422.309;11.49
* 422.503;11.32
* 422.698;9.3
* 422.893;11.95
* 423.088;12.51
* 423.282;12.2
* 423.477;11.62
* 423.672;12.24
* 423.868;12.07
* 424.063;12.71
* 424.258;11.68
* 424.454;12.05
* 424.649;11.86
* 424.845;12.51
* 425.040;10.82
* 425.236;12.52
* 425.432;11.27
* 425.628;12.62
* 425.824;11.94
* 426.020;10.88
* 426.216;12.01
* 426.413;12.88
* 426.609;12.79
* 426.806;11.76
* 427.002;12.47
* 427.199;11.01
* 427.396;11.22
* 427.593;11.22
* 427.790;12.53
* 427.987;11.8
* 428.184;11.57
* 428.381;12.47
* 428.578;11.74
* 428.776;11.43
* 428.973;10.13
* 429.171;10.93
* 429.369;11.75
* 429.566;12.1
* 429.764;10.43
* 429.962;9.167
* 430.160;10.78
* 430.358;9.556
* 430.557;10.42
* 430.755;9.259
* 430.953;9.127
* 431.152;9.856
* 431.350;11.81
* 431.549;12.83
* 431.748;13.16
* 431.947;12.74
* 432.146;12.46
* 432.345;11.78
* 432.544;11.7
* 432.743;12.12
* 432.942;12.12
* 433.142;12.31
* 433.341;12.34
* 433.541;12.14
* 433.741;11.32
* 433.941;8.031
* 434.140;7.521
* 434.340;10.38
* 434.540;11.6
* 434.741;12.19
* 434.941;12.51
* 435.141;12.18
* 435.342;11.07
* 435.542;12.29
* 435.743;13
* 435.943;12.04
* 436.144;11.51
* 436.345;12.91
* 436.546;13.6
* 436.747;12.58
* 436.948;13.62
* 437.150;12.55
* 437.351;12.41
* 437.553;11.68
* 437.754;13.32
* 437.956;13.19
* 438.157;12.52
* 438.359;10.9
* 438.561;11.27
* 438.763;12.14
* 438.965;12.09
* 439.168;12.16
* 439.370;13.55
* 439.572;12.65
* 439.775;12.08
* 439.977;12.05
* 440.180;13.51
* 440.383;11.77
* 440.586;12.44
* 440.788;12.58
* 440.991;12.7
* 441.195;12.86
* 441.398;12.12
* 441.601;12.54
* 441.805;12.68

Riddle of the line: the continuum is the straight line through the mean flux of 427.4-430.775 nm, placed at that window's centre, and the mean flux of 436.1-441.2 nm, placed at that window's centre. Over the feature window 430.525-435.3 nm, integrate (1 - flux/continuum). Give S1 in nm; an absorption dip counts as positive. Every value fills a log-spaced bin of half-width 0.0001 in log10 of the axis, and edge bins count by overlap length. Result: 0.12 nm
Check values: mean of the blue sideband 11.1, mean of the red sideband 12.5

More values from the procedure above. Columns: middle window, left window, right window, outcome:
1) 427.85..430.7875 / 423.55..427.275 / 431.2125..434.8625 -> 0.21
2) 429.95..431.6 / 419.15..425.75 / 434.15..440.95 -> 0.25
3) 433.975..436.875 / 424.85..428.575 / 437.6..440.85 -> 0.12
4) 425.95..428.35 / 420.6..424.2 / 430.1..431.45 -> -0.21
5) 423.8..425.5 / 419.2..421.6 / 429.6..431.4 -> -0.11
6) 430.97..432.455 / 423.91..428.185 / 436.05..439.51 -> 0.03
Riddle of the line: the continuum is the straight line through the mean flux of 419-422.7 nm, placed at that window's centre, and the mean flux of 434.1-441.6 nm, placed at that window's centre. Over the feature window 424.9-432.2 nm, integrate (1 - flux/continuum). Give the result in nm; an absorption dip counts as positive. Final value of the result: 0.392 nm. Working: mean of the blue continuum 12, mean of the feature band 11.4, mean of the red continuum 12.2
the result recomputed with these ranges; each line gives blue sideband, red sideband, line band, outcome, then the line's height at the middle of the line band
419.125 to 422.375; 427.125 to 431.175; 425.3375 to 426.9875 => -0.108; 11.3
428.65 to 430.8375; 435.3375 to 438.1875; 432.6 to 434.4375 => 0.111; 11.7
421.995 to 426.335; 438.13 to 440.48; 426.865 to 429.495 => 0.071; 11.9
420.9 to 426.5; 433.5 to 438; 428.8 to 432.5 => 0.269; 11.9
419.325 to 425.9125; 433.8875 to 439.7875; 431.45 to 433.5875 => -0.063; 12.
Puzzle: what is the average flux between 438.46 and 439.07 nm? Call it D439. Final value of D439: 11.8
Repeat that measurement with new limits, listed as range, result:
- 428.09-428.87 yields 11.8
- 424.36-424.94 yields 12.1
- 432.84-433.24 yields 12.2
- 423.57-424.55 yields 12.1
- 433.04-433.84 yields 12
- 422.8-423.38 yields 12.2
